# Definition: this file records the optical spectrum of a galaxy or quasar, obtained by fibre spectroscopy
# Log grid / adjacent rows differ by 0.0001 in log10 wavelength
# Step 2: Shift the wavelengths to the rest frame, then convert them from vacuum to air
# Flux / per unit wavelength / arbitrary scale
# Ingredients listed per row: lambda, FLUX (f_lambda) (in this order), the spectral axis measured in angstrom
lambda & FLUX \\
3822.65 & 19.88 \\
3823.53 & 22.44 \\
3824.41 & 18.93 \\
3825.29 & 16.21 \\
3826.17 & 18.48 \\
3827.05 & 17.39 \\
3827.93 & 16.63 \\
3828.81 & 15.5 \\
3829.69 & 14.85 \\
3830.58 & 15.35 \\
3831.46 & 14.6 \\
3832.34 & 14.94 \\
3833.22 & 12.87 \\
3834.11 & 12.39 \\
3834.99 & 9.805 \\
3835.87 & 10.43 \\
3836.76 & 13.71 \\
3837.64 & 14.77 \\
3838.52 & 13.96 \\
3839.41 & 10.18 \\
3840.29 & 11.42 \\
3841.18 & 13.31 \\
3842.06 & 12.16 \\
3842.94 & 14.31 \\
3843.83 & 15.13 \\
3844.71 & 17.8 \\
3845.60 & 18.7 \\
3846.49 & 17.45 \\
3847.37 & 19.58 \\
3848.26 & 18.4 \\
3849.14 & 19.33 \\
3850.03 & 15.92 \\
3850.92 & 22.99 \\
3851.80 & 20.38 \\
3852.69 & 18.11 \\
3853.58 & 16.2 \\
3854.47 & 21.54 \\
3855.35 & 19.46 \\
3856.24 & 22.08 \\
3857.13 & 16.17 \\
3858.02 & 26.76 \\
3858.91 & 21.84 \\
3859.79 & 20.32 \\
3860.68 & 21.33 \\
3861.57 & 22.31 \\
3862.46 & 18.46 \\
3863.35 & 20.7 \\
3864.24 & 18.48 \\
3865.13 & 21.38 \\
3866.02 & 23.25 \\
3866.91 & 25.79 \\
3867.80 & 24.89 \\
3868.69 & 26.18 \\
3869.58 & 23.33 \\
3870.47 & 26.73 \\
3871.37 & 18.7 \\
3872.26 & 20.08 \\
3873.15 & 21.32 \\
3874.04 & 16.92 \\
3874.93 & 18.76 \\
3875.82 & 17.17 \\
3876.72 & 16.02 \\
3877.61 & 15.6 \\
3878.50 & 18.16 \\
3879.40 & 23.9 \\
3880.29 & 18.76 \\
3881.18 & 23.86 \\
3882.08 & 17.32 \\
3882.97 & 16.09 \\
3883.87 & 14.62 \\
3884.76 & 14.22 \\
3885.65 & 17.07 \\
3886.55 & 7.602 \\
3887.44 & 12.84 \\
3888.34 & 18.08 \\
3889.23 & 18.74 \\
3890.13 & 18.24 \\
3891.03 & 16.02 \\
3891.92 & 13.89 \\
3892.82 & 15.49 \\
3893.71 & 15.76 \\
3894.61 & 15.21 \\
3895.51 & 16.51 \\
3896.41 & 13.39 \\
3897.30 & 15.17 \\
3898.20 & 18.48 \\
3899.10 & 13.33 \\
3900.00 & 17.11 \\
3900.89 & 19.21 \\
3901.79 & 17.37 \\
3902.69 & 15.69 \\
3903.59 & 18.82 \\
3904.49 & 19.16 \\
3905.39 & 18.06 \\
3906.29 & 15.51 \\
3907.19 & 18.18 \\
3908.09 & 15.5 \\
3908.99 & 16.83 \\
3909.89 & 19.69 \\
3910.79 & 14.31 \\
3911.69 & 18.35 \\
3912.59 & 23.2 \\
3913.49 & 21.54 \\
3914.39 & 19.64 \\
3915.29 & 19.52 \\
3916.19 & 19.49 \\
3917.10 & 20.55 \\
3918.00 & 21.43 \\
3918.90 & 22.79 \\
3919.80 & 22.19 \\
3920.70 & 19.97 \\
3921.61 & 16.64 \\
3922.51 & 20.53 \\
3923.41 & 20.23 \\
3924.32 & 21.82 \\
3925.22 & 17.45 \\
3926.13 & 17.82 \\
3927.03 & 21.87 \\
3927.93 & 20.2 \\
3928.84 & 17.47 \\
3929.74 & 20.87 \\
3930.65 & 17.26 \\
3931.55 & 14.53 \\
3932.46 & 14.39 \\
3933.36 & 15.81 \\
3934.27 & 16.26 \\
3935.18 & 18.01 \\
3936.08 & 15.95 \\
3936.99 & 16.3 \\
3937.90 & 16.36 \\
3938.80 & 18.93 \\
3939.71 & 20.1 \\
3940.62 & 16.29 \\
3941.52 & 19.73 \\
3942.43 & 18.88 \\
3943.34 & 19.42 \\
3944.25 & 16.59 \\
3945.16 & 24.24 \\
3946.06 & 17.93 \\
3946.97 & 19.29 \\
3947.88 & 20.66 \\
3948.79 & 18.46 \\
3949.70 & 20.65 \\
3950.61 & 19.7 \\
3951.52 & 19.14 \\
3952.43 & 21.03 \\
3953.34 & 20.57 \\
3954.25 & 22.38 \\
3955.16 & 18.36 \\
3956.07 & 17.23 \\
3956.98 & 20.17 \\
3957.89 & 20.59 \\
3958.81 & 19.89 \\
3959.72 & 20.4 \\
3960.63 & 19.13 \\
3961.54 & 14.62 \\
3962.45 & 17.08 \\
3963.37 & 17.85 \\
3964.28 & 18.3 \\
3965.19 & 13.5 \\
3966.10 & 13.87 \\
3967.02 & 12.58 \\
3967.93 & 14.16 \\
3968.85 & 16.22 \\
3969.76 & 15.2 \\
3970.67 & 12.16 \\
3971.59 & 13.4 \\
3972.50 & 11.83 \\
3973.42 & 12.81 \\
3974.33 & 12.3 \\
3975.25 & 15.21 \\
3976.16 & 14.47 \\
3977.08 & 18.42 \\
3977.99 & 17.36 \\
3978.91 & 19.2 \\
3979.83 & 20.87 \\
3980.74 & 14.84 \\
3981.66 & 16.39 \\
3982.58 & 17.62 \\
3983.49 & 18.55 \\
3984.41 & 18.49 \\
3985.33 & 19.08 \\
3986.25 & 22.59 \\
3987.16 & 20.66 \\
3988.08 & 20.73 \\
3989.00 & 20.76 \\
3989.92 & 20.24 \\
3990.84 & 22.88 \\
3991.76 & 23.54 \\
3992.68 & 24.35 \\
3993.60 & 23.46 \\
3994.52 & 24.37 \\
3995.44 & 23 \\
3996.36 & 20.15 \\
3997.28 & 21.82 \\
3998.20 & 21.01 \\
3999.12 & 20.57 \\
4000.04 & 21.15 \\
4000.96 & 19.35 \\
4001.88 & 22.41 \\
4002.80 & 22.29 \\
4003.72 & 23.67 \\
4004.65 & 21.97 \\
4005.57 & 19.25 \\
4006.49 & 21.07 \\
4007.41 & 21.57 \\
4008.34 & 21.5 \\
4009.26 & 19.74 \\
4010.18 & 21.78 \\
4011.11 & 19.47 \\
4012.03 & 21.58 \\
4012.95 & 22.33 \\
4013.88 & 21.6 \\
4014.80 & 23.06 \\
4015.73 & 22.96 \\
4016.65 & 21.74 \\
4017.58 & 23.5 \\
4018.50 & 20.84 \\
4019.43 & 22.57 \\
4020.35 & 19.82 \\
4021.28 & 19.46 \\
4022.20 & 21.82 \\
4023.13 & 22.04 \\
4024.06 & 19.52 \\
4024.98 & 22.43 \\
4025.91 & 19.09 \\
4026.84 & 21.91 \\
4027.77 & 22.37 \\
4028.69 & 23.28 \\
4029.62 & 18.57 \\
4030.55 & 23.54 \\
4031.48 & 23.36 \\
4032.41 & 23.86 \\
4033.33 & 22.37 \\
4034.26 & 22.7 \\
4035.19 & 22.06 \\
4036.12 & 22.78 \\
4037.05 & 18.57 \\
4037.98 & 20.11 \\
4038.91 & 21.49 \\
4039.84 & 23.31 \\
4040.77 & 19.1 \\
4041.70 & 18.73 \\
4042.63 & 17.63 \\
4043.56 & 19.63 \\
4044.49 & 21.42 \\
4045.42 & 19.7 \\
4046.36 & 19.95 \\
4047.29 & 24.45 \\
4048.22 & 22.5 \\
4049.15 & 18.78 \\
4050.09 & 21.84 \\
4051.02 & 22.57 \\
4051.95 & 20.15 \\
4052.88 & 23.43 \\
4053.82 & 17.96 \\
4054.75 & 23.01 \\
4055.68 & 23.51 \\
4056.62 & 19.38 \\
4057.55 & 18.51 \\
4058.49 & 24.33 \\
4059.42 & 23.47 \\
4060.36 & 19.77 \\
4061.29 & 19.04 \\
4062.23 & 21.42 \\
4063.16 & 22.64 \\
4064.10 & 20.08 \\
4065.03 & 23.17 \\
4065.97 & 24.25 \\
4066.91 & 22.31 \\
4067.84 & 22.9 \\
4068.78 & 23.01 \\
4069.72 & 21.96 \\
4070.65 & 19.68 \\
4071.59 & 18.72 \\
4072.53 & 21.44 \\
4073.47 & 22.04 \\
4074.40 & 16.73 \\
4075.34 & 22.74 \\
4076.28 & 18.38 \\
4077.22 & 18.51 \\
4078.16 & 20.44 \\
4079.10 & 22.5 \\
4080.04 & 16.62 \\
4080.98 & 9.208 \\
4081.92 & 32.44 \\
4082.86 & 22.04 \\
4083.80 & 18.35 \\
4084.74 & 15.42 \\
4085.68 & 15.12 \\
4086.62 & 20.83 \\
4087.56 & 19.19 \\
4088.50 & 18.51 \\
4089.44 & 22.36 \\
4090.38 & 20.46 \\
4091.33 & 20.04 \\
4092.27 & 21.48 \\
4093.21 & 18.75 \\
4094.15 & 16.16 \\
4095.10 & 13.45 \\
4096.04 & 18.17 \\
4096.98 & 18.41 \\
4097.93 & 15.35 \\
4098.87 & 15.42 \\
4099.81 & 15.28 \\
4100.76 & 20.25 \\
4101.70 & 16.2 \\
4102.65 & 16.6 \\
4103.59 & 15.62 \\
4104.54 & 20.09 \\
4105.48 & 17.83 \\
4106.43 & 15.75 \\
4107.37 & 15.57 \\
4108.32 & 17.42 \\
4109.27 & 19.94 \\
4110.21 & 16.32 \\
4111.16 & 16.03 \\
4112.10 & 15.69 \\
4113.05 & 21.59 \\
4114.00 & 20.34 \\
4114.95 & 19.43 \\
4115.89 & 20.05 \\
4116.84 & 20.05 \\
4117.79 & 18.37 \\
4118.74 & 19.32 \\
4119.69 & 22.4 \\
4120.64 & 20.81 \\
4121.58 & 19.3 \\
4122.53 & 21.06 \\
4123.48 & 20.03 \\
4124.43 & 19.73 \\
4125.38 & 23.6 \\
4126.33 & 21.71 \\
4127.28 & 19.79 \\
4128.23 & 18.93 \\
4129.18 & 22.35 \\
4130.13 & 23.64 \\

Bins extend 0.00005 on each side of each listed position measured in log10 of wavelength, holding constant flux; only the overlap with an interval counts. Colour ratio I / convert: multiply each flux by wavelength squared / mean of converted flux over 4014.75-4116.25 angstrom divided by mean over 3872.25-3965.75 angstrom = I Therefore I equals 1.20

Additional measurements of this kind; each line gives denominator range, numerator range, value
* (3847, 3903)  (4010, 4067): 1.24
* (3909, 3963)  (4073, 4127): 1.08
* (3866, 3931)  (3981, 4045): 1.22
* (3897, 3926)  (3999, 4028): 1.20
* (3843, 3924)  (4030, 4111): 1.17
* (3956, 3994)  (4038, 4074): 1.25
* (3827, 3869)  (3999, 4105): 1.29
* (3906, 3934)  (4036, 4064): 1.18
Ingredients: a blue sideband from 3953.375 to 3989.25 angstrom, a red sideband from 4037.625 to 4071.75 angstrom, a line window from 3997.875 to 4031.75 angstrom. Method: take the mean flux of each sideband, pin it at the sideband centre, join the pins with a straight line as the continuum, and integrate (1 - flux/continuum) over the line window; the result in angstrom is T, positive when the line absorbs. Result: -3.8 angstrom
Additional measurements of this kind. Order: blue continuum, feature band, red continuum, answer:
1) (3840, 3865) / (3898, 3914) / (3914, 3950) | 0.9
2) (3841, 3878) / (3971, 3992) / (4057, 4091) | 2.4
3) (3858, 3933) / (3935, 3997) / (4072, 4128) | 1.3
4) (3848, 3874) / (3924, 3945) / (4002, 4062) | 3.2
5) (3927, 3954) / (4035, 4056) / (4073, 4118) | -2.8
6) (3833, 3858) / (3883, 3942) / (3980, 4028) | 2.4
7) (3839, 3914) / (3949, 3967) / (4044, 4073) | 1.0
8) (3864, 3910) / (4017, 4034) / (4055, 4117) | -2.4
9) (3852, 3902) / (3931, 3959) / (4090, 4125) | -0.1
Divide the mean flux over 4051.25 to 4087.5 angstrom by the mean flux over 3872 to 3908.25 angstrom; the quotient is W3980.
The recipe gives 1.22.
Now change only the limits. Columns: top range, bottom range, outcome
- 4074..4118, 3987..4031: 0.85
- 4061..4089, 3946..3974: 1.17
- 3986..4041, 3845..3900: 1.16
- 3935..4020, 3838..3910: 1.06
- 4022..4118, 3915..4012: 1.06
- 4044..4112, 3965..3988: 1.21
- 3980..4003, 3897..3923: 1.12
